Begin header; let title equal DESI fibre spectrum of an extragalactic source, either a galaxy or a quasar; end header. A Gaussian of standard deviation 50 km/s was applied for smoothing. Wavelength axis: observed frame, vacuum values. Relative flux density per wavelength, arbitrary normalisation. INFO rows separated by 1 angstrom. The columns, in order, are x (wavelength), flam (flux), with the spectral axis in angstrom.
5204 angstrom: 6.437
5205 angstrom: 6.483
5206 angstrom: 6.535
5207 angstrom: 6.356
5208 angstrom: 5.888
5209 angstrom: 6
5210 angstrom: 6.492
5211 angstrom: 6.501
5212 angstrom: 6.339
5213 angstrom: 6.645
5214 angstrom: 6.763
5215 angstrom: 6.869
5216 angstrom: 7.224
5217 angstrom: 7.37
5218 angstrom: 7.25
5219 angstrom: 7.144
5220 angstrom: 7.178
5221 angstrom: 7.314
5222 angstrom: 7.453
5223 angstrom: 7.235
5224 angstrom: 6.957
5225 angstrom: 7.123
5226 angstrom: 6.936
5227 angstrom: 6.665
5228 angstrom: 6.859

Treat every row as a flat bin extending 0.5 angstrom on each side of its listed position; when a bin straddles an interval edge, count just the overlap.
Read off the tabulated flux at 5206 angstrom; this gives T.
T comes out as 6.535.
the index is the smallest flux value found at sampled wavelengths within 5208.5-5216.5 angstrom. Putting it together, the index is 6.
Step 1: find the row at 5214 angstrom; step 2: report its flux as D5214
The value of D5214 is 6.763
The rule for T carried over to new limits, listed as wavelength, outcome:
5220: 7.178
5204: 6.437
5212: 6.339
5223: 7.235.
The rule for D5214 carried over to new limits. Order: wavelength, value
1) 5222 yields 7.453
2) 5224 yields 6.957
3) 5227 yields 6.665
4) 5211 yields 6.501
